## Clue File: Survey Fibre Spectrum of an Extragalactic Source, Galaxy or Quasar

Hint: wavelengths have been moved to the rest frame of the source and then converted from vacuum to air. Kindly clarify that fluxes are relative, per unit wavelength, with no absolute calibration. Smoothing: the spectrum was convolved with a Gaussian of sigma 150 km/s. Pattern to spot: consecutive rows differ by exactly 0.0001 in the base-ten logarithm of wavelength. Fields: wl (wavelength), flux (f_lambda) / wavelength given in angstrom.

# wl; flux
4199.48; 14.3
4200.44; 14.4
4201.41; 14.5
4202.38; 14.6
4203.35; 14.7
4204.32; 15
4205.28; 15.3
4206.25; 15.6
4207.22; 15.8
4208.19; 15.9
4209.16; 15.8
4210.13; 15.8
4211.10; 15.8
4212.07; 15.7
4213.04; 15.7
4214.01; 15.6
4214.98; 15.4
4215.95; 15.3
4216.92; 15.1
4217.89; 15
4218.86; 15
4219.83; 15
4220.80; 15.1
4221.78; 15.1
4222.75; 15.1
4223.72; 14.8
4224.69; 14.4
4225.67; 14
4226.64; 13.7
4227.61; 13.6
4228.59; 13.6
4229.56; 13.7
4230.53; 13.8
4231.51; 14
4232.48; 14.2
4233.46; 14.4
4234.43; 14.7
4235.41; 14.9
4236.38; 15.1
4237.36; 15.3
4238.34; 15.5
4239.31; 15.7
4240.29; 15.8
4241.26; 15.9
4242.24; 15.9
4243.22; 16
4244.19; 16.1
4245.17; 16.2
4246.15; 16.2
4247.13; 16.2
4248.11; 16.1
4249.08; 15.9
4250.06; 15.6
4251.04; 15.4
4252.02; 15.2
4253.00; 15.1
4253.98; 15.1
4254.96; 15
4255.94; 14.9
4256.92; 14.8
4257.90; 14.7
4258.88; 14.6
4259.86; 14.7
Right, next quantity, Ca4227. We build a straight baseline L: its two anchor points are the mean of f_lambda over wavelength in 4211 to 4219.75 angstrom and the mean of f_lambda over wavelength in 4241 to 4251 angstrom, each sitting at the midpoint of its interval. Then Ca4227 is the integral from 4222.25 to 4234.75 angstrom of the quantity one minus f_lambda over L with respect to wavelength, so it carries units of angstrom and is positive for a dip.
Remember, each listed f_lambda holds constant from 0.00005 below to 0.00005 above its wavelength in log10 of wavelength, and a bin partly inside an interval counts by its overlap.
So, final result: 1.2 angstrom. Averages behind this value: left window 15.4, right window 16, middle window 14.2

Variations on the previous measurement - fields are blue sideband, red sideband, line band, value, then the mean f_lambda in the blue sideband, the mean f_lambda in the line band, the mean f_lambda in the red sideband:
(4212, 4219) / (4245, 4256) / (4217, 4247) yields 1.0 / 15.4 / 14.9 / 15.6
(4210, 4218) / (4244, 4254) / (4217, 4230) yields 0.9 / 15.5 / 14.5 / 15.7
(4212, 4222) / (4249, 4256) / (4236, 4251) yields -0.6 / 15.3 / 15.8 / 15.2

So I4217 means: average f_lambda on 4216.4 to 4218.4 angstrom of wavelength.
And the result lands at 15.1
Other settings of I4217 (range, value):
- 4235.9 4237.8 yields 15.2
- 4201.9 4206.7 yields 15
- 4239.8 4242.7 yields 15.9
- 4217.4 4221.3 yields 15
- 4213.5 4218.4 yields 15.3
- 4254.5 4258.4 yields 14.9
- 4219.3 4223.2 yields 15.1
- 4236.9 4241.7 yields 15.7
